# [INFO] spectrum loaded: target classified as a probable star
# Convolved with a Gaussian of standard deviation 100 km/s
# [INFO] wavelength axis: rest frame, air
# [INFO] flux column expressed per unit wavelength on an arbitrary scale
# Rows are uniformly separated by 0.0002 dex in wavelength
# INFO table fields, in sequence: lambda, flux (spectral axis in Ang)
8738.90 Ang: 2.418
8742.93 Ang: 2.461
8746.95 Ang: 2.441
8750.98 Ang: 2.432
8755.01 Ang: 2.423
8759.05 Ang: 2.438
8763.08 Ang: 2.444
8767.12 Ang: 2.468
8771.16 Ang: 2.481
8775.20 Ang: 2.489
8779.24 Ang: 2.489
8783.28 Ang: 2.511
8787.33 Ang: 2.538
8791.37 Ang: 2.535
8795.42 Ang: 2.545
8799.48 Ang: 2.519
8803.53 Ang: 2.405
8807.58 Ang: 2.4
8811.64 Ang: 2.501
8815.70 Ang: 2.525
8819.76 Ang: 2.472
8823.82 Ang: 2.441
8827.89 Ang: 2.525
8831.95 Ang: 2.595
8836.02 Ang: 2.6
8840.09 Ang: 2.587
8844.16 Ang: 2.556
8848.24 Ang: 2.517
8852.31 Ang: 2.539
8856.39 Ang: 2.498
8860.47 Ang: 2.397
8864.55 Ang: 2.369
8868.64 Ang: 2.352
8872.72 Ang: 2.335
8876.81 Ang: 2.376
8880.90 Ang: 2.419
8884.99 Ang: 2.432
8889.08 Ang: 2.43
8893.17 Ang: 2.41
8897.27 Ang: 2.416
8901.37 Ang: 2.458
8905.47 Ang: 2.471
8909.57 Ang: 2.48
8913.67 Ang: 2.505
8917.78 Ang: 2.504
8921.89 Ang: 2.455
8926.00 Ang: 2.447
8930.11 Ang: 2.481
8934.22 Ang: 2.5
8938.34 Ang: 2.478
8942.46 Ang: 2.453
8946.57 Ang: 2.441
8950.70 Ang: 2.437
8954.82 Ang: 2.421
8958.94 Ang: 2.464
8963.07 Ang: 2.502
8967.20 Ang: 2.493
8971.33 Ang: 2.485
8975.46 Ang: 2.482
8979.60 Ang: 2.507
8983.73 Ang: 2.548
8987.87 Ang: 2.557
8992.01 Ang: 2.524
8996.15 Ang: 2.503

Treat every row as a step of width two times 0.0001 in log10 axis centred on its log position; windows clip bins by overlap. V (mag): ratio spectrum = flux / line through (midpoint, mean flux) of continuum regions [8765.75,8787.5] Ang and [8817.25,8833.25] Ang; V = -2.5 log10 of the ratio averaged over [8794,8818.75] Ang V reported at 0.01 mag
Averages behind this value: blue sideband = 2.49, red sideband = 2.51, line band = 2.48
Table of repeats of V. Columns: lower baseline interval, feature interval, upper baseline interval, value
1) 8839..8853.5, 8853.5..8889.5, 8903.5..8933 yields 0.05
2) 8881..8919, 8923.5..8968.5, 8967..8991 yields 0.01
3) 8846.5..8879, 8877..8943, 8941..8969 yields -0.01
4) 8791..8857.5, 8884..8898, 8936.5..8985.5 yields 0.03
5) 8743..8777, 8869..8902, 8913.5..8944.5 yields 0.03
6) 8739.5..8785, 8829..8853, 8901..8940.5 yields -0.04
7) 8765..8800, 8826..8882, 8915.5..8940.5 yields 0.01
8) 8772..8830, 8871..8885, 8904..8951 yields 0.04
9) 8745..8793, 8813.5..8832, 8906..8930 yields -0.01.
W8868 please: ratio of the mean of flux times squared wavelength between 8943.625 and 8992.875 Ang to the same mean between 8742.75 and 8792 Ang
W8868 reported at 1.05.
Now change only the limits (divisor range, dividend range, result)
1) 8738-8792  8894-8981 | 1.04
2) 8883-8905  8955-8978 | 1.04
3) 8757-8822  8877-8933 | 1.01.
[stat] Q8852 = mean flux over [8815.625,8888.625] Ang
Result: 2.47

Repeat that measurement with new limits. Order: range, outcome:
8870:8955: 2.45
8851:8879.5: 2.41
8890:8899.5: 2.42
